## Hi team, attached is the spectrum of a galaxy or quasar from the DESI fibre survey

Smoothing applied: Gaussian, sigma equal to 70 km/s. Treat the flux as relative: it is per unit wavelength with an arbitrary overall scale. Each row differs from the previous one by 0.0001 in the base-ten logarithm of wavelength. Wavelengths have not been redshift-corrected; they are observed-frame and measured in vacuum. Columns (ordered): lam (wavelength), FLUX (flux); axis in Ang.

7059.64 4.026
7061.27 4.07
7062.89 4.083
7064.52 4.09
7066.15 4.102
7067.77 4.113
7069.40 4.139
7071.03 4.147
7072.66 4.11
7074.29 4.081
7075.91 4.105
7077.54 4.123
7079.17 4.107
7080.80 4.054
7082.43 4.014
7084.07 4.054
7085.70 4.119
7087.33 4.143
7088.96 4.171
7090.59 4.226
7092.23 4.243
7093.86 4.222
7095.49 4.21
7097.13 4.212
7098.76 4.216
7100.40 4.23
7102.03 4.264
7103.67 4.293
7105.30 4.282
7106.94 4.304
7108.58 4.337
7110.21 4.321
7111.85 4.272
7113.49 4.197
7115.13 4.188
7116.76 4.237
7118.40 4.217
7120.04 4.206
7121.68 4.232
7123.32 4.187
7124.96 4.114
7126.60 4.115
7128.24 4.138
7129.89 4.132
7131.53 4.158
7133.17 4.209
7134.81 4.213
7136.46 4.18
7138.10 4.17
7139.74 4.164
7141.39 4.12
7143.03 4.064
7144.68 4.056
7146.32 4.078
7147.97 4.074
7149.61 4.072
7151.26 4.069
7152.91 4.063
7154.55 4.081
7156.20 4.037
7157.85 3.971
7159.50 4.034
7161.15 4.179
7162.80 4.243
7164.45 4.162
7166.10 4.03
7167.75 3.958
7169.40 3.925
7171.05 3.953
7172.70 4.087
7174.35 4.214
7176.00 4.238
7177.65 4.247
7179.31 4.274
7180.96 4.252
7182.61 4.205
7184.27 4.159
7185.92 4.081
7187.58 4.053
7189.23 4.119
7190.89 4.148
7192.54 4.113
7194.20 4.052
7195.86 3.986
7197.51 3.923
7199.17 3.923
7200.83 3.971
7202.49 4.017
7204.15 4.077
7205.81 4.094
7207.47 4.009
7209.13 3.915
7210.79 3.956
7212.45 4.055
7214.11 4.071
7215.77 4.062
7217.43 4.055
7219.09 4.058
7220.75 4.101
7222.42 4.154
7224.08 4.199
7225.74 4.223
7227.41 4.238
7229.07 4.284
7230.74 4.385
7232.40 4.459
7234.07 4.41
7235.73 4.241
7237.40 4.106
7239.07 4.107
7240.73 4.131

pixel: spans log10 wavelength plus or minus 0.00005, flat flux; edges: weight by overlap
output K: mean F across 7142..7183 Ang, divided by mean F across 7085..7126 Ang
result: 0.97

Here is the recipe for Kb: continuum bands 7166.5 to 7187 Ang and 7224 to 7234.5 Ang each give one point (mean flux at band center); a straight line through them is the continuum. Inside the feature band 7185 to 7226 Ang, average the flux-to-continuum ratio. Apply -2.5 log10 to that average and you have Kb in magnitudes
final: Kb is 0.05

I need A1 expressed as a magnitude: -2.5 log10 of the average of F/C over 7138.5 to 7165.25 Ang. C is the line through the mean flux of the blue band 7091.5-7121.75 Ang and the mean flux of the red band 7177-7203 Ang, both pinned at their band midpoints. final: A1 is 0.019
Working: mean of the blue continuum 4.25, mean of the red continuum 4.09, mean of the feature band 4.09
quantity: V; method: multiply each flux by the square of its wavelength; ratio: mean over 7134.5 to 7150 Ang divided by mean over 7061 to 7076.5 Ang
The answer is 1.02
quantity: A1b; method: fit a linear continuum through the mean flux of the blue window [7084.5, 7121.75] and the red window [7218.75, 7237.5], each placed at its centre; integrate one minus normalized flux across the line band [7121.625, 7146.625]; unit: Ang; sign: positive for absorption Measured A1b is 0.5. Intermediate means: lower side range 4.23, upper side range 4.25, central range 4.14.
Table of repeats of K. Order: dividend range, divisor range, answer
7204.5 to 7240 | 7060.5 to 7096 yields 1.01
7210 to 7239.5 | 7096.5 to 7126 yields 0.99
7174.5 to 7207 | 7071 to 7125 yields 0.98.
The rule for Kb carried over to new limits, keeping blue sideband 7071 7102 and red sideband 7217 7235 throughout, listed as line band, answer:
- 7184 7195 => 0.03 mag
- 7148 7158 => 0.04 mag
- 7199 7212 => 0.06 mag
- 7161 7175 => 0.03 mag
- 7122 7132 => 0.01 mag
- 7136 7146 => 0.02 mag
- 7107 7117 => -0.03 mag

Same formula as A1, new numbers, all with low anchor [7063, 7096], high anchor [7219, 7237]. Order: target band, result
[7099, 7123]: -0.03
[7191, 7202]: 0.06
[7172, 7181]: 0.00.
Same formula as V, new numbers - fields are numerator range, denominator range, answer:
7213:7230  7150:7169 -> 1.04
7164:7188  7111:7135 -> 1.00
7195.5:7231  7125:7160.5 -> 1.01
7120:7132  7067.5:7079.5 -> 1.02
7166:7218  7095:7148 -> 0.99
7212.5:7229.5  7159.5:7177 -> 1.02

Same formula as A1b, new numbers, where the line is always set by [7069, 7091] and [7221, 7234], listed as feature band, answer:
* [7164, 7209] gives 1.58 Ang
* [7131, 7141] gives -0.02 Ang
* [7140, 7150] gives 0.24 Ang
